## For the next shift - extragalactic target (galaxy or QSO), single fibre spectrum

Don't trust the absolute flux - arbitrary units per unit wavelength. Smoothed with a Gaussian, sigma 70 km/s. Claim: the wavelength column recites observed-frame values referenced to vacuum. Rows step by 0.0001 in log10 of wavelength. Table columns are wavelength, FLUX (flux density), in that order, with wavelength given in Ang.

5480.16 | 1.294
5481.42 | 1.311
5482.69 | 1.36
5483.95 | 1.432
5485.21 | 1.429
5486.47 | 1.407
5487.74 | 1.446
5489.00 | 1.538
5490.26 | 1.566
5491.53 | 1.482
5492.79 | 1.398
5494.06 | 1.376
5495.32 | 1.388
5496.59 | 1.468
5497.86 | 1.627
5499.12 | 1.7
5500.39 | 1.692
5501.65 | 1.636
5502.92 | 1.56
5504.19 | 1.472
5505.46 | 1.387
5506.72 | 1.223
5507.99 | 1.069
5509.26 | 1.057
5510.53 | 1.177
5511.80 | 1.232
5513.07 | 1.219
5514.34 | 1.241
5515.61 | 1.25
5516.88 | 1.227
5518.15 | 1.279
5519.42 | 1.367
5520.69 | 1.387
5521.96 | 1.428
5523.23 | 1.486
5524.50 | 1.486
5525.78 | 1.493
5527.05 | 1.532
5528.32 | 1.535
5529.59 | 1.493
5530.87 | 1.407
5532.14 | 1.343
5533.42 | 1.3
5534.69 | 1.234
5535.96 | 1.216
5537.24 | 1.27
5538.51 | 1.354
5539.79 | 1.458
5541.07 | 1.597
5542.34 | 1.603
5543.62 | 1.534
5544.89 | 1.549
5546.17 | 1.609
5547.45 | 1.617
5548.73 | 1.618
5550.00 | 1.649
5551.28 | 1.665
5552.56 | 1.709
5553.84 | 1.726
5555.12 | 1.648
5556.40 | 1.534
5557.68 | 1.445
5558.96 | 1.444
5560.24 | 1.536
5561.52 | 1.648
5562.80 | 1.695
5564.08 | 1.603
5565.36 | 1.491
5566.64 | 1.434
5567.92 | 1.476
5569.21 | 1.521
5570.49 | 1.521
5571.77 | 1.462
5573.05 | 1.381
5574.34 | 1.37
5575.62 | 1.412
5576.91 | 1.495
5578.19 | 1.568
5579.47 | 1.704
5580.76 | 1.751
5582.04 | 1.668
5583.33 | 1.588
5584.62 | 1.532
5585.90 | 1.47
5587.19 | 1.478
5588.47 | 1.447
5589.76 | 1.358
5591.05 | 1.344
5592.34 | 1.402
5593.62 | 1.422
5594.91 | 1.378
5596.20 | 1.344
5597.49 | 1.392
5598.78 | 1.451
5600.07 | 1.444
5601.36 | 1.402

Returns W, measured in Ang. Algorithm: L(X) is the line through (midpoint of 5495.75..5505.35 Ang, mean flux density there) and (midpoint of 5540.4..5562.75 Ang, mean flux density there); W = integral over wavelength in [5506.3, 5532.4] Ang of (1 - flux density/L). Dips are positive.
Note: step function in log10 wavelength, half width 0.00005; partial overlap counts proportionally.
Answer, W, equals 4.2 Ang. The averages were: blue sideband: 1.58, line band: 1.33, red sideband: 1.6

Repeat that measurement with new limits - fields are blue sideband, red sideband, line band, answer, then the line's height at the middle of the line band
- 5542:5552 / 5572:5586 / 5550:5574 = 0.36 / 1.58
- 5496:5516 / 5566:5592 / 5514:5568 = -1.71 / 1.43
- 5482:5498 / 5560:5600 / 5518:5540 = 1.11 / 1.47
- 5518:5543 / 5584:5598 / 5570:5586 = -1.35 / 1.42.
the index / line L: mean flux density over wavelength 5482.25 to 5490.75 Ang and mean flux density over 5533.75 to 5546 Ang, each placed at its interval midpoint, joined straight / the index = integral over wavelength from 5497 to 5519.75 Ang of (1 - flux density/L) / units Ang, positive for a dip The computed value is 1.4 Ang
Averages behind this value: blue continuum 1.46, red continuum 1.43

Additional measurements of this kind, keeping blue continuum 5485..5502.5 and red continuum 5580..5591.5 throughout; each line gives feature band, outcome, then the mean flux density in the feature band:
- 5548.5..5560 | -0.6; 1.6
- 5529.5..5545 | 1.1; 1.4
